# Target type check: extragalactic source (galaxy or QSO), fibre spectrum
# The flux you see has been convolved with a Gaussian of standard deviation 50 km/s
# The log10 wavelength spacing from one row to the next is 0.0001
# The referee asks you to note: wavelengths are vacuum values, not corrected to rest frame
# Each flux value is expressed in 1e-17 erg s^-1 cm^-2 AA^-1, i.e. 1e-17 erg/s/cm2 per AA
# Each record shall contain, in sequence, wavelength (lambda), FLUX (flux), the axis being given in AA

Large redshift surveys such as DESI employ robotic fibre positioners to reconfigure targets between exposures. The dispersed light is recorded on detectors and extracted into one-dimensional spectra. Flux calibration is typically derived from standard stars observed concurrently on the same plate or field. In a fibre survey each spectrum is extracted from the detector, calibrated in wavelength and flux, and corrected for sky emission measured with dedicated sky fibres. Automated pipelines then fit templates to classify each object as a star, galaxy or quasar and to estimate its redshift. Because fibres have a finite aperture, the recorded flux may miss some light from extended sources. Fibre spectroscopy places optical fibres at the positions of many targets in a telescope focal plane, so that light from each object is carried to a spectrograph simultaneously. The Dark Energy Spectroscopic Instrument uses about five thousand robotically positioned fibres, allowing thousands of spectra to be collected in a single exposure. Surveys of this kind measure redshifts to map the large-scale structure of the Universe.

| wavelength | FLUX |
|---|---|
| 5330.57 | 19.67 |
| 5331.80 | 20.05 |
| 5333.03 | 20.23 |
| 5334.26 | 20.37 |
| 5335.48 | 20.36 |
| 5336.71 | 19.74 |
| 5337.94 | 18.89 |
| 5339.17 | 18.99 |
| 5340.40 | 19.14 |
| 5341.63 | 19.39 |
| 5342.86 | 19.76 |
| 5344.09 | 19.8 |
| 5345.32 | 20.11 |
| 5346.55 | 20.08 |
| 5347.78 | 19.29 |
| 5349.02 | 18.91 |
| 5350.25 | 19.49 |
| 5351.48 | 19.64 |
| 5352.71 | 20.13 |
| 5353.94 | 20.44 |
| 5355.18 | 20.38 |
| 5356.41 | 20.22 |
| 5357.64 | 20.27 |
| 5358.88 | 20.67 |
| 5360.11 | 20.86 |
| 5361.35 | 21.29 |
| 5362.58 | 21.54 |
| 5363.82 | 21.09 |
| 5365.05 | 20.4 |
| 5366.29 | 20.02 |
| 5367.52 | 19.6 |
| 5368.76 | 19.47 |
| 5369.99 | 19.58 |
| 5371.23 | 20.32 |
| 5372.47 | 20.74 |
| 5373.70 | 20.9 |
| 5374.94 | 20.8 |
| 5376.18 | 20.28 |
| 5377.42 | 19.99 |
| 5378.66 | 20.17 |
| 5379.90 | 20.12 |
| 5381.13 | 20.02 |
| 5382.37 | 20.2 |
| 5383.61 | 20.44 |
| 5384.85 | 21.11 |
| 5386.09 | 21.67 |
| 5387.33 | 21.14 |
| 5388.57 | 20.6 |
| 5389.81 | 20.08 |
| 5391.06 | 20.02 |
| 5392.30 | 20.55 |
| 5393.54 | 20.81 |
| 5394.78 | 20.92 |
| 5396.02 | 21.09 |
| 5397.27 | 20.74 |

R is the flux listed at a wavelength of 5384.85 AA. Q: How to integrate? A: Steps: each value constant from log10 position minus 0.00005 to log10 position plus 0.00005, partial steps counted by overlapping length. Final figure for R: 21.11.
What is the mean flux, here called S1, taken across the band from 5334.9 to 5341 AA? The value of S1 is 19.4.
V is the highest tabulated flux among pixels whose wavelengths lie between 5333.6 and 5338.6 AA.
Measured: 20.37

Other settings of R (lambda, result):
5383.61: 20.44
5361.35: 21.29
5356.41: 20.22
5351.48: 19.64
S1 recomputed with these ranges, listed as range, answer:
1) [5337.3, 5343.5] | 19.2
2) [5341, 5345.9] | 19.8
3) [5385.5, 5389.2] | 21.1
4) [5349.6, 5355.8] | 20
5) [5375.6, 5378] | 20.1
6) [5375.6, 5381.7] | 20.1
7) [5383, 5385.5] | 20.8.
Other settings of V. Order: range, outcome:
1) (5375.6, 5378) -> 20.28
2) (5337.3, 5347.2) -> 20.11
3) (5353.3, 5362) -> 21.29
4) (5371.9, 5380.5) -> 20.9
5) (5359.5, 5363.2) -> 21.54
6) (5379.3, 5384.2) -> 20.44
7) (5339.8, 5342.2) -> 19.39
